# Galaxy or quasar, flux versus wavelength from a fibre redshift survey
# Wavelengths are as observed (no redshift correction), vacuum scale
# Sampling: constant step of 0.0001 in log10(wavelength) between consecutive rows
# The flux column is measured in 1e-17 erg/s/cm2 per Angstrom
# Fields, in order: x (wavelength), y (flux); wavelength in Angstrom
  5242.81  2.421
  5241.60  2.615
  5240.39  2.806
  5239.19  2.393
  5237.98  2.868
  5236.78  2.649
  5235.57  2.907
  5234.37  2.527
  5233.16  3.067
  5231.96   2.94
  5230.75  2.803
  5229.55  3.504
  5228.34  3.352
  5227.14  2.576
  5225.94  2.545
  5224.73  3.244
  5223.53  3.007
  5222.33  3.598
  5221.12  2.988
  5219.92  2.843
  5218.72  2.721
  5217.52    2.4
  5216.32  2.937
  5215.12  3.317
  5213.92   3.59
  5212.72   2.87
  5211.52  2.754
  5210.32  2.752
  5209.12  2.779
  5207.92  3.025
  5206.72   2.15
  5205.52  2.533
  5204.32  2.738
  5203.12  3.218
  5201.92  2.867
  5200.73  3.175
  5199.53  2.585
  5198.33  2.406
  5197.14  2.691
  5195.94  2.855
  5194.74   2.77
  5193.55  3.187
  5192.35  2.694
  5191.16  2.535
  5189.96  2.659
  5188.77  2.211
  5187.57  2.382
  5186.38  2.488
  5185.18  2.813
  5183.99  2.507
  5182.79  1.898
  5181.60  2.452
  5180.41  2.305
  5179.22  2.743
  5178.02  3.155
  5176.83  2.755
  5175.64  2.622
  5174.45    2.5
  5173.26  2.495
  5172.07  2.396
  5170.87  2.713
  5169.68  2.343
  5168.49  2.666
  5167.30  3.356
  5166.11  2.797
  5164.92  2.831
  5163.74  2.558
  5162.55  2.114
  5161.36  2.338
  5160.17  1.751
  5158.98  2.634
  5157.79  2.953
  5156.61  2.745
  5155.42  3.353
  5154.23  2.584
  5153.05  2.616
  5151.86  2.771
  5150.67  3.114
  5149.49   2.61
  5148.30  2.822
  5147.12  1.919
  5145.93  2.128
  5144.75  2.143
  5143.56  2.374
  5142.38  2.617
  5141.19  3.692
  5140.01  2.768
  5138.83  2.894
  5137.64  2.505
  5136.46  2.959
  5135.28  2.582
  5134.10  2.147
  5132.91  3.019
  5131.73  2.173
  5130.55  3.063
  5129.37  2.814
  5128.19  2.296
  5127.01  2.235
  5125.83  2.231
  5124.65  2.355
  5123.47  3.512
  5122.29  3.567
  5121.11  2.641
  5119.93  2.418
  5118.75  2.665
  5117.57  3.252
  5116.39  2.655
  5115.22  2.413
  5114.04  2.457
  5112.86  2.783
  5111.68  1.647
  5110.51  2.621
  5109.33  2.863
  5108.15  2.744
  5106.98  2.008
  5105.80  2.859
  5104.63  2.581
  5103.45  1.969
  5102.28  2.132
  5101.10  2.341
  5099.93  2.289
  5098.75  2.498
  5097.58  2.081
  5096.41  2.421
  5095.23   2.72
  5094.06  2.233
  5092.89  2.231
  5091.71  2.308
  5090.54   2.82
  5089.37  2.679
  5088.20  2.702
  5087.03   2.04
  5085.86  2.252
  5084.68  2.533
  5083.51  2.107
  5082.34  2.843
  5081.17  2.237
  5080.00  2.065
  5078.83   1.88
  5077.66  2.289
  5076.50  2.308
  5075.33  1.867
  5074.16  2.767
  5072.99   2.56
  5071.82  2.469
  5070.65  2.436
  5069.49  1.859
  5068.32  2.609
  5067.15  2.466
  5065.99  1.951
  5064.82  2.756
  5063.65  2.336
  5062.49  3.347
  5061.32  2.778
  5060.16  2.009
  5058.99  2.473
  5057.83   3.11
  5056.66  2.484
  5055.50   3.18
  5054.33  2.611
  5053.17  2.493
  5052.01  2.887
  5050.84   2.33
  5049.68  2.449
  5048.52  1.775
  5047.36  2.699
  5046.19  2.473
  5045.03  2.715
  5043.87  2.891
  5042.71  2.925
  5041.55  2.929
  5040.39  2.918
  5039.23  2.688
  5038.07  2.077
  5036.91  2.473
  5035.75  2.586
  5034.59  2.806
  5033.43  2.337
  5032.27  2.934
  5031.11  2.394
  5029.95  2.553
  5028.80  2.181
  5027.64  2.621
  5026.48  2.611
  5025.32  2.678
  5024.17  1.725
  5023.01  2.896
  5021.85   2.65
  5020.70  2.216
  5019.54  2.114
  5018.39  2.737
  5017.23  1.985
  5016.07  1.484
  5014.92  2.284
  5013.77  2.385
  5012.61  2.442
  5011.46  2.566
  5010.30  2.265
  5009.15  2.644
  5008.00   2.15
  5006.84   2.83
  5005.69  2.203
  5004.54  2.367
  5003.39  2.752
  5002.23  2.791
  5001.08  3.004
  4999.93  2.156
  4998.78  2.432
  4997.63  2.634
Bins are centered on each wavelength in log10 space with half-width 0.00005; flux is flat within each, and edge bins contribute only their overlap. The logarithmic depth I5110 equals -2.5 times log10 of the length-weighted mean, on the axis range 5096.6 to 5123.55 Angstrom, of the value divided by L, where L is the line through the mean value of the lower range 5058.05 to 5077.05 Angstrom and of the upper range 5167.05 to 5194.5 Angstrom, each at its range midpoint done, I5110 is -0.02 mag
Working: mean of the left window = 2.45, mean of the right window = 2.6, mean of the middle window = 2.55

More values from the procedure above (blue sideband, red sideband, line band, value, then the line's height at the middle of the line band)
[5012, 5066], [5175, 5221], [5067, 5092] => 0.09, 2.58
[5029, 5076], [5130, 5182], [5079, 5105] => 0.10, 2.59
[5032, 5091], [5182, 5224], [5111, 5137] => 0.00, 2.62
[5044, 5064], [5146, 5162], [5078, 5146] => 0.04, 2.61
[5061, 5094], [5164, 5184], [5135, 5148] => -0.02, 2.55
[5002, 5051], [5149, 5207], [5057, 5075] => 0.00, 2.52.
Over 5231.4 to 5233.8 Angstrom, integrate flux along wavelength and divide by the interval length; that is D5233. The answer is 3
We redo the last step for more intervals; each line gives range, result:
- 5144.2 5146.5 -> 2.14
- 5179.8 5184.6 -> 2.3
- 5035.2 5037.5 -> 2.53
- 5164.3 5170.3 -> 2.8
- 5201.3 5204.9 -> 2.95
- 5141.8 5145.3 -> 2.38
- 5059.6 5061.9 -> 2.4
